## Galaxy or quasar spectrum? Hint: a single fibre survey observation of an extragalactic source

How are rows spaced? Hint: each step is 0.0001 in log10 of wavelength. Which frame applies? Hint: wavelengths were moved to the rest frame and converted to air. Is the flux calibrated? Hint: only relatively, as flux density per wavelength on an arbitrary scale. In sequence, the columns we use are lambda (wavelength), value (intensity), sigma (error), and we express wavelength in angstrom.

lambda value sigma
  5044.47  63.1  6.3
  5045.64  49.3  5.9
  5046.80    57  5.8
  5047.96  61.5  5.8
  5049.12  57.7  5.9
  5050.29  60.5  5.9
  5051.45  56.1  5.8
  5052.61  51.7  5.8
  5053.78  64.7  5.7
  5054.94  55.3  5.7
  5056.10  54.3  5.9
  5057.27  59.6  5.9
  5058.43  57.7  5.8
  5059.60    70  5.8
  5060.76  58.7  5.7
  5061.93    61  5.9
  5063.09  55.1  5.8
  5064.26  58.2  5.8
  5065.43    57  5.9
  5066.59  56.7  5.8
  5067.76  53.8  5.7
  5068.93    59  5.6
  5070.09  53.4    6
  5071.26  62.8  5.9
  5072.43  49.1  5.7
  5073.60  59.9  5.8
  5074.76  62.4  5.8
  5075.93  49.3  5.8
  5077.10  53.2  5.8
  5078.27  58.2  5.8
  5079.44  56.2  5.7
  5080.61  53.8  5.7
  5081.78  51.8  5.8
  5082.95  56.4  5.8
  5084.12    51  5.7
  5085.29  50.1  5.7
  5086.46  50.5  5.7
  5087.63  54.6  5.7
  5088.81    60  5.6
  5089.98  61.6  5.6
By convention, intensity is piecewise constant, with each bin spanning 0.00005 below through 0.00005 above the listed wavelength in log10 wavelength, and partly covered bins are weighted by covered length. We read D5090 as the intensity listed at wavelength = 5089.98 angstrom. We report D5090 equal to 61.6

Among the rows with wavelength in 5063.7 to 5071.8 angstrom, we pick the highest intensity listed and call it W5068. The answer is 62.8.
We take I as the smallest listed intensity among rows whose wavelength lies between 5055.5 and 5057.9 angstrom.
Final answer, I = 54.3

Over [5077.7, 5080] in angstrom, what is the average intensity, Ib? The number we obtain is 57.2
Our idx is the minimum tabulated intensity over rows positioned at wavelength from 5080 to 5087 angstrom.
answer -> 50.1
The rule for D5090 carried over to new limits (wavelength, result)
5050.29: 60.5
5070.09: 53.4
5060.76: 58.7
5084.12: 51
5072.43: 49.1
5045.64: 49.3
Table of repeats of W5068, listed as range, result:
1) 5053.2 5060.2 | 70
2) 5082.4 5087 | 56.4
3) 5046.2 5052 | 61.5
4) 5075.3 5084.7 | 58.2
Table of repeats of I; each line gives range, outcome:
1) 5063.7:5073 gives 49.1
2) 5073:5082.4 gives 49.3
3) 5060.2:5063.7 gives 55.1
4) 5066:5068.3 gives 53.8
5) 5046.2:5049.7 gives 57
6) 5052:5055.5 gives 51.7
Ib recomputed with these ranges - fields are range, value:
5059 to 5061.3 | 64.4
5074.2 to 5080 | 55.8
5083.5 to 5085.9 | 50.7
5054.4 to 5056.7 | 54.8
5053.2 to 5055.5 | 60.1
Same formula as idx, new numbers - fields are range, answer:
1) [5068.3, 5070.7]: 53.4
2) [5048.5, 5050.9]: 57.7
